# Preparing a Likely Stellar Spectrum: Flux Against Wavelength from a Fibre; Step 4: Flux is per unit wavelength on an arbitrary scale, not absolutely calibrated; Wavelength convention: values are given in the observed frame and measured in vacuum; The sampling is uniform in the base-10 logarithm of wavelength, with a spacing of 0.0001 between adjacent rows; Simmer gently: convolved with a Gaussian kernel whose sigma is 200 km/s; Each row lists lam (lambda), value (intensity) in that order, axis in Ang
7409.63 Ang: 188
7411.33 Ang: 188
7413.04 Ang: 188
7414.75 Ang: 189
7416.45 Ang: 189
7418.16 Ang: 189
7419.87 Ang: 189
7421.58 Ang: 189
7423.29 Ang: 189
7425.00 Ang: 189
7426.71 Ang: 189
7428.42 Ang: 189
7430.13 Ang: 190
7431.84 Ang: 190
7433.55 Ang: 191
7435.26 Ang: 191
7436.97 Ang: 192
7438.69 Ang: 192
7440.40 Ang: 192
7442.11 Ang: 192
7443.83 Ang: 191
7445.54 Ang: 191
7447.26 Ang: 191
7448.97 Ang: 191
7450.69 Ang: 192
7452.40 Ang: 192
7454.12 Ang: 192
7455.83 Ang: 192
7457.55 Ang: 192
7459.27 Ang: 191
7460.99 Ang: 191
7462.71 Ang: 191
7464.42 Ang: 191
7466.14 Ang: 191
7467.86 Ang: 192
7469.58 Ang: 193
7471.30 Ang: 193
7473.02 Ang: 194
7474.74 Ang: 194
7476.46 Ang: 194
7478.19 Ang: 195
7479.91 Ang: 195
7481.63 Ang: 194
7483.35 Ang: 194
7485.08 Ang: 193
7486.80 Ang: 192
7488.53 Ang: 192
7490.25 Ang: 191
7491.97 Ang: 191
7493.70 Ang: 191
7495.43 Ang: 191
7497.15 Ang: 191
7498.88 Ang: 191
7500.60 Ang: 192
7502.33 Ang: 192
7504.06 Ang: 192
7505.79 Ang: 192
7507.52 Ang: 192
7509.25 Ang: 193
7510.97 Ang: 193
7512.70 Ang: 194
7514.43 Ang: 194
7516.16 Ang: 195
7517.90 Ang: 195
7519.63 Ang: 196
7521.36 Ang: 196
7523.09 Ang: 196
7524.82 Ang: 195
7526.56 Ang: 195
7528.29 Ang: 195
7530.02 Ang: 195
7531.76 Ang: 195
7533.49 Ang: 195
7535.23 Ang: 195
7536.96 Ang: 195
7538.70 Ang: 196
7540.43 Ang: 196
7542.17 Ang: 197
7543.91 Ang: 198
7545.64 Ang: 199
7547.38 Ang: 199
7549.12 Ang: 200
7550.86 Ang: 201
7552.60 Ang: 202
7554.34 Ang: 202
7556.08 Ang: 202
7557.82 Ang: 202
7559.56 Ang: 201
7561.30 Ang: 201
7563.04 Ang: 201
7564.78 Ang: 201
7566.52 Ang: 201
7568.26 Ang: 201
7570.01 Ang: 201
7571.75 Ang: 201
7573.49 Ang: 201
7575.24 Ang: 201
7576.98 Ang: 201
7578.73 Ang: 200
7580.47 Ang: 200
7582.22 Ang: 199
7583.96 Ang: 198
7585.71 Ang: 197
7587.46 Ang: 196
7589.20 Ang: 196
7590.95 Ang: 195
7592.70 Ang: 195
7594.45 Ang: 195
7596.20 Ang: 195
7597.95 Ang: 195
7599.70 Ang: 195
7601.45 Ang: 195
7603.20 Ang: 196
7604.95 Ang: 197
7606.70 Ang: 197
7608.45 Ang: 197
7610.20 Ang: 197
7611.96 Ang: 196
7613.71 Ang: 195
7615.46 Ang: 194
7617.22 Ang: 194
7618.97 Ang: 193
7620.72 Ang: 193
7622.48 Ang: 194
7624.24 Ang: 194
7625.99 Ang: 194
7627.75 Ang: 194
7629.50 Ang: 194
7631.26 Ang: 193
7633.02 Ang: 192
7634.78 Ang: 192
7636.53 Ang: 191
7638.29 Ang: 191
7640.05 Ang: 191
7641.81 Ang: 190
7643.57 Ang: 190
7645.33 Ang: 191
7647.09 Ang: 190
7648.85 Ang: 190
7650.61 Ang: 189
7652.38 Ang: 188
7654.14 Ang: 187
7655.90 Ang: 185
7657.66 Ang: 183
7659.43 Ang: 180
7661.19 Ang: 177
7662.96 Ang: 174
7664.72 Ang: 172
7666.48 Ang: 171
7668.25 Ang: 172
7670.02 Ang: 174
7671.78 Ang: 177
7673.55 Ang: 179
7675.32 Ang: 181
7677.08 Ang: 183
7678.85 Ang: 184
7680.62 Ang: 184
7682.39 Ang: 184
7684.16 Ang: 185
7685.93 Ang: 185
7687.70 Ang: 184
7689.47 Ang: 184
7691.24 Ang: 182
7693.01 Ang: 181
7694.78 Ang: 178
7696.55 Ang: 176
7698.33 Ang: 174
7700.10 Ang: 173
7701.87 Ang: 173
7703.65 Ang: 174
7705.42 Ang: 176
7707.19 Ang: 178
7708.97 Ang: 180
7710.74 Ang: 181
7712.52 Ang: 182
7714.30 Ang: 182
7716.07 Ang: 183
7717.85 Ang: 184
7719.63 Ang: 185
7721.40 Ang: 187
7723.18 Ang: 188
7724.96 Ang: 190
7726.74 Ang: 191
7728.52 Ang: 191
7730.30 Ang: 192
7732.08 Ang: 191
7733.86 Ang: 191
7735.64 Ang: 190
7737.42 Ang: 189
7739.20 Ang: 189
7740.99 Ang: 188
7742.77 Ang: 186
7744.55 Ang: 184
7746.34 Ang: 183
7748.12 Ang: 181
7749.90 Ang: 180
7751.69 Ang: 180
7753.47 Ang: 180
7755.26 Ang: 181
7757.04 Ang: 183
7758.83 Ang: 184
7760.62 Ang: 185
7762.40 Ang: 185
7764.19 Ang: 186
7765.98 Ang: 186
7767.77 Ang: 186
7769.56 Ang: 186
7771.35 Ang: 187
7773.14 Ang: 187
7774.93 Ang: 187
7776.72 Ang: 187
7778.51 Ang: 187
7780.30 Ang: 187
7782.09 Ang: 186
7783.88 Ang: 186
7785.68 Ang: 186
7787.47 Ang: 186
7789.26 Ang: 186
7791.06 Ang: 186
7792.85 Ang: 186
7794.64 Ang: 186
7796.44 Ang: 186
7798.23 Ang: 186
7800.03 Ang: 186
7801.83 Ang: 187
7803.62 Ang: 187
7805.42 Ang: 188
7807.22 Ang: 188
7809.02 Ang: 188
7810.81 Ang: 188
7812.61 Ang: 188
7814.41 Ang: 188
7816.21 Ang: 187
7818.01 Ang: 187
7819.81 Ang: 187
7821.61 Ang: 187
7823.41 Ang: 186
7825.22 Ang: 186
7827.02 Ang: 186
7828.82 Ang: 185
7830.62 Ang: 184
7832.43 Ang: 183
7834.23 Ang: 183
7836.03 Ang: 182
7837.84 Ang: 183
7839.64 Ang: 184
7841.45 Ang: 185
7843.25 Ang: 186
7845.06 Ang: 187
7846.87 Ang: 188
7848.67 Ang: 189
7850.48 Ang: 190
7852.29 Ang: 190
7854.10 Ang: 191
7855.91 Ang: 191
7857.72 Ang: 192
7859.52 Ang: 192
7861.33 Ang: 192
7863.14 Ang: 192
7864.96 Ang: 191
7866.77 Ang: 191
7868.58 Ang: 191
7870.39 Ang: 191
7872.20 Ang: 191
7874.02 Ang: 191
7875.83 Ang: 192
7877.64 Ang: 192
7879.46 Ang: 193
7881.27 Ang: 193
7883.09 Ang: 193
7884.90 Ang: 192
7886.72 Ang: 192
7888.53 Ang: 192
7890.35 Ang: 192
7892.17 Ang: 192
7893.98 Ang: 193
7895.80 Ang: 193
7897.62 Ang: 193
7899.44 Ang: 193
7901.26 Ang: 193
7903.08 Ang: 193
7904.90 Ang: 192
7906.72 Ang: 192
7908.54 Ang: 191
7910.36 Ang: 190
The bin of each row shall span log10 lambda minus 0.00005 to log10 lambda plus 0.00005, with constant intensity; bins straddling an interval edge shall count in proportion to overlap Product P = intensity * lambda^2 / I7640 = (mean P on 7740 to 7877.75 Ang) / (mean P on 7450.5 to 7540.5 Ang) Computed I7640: 1.05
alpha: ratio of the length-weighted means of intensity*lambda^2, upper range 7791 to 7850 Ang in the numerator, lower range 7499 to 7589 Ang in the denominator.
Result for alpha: 1.0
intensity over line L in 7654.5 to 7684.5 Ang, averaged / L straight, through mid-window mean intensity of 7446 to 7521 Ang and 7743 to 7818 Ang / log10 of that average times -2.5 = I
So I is 0.05 mag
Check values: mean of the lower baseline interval 193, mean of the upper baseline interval 186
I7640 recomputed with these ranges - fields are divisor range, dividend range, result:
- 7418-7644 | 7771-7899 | 1.05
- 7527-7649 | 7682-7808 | 0.98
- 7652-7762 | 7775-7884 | 1.06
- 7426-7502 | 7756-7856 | 1.06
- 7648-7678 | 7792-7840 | 1.07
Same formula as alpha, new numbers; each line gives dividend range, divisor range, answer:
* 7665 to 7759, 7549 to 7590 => 0.95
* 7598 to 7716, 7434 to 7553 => 1.00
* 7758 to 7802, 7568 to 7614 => 0.99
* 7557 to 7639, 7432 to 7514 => 1.06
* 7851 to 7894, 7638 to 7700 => 1.11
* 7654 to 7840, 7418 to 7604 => 1.00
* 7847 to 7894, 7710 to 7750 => 1.06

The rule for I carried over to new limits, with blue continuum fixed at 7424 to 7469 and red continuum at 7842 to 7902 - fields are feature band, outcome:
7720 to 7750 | 0.019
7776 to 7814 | 0.026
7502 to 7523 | -0.015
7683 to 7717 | 0.068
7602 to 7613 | -0.031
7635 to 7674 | 0.045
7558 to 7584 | -0.053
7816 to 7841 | 0.037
